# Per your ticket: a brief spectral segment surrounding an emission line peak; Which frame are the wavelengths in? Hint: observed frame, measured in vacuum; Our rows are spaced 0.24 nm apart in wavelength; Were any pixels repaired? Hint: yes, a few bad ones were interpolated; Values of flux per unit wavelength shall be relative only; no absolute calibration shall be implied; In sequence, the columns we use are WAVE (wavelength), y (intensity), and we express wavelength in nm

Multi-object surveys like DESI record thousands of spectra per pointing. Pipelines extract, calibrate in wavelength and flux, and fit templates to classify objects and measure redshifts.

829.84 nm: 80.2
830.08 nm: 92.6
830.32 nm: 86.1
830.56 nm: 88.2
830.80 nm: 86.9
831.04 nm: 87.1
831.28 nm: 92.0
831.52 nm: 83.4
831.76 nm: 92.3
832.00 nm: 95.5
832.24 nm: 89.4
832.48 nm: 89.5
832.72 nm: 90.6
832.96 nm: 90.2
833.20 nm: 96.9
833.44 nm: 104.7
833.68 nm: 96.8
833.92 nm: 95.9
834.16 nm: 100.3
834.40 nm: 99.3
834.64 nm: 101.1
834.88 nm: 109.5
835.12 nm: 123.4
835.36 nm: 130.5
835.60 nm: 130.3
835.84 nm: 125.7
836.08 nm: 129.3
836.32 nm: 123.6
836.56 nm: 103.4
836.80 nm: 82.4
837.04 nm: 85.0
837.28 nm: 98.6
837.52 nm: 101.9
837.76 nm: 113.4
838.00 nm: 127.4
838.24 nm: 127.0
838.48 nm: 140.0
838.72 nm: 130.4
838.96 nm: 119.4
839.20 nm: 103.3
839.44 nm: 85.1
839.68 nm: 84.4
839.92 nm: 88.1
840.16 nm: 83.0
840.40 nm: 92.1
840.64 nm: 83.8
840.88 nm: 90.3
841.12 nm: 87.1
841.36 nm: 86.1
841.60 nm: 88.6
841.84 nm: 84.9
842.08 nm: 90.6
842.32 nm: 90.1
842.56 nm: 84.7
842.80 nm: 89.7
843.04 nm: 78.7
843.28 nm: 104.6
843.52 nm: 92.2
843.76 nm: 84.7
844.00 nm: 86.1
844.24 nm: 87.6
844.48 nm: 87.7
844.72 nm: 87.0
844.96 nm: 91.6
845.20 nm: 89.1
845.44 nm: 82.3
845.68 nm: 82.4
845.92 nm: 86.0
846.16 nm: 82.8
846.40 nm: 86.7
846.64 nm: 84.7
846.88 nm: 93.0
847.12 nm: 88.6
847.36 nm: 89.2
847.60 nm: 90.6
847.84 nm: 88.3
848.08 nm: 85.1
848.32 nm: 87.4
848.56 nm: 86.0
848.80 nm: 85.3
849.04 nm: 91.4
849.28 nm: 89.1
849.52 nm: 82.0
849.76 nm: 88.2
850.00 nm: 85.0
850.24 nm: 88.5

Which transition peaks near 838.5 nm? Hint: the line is [N II] 6583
